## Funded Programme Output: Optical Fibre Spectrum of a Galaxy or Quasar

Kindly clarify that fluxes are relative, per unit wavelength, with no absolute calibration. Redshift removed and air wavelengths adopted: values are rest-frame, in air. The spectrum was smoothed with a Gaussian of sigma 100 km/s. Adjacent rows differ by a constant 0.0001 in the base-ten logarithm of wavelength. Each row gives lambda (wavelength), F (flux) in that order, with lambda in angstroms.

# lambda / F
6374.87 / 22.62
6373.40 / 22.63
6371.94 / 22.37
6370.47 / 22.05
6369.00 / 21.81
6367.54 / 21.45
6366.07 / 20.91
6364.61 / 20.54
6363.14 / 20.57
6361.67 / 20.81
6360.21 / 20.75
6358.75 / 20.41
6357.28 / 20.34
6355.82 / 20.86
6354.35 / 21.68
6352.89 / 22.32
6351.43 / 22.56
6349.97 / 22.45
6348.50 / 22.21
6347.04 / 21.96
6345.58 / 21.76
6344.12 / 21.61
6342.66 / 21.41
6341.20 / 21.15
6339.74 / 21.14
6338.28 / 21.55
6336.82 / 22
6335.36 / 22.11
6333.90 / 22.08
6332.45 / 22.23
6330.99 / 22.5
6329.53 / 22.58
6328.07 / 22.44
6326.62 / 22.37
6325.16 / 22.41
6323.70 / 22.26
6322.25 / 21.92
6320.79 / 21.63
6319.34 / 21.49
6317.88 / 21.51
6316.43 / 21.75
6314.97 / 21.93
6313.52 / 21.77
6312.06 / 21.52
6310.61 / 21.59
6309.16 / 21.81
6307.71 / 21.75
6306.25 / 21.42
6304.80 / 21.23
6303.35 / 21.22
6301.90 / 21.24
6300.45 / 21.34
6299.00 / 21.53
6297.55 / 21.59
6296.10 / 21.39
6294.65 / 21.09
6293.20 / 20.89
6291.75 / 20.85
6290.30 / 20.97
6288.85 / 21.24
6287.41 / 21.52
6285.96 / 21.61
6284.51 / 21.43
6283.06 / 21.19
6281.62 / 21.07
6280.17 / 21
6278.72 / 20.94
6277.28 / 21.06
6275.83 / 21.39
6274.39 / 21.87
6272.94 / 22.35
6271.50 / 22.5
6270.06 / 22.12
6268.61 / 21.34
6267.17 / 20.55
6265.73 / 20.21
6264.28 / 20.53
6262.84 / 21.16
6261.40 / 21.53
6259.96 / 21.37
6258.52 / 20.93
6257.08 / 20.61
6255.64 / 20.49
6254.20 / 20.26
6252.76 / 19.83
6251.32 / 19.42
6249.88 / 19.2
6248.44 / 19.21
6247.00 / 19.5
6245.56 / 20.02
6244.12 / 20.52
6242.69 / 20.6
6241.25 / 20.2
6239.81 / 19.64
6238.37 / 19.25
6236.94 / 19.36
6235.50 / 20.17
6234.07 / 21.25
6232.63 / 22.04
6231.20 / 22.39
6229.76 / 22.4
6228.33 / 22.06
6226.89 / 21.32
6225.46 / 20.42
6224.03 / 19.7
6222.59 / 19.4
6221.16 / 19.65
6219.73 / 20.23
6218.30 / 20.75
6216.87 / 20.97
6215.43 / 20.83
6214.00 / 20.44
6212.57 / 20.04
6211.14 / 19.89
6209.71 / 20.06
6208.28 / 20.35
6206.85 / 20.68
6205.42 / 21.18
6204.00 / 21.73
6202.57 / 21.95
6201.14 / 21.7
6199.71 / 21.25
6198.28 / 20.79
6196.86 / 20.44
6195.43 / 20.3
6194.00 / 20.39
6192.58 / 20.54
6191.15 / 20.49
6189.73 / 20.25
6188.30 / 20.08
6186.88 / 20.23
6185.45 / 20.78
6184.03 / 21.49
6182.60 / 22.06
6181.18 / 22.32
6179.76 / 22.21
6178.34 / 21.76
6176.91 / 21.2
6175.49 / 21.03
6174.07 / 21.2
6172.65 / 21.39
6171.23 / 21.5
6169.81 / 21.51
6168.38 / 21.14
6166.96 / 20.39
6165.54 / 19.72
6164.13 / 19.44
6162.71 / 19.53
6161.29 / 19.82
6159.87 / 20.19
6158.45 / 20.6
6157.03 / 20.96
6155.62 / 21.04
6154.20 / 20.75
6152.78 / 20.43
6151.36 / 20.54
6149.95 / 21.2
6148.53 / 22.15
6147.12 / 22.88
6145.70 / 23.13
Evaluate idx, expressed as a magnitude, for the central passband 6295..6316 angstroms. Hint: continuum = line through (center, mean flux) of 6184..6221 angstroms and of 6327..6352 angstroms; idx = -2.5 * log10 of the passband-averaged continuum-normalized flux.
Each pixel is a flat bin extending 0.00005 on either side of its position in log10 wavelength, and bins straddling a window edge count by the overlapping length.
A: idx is 0.01 mag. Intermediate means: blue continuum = 20.7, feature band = 21.5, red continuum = 22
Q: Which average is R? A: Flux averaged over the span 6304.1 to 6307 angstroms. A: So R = 21.3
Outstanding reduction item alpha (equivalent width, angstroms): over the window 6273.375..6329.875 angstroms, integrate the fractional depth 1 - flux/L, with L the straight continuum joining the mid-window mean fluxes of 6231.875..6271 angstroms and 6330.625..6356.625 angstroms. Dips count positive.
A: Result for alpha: -0.86 angstroms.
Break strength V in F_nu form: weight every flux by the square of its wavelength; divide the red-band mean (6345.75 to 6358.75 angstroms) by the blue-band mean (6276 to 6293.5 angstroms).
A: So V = 1.0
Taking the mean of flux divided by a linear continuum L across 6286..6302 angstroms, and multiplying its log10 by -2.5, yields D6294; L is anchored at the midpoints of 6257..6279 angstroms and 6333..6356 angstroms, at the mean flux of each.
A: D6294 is 0.01 mag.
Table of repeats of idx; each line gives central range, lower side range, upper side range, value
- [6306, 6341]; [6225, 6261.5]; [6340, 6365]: -0.04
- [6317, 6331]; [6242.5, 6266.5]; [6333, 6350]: -0.03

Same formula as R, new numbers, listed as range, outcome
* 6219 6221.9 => 20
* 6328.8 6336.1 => 22.3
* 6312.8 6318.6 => 21.8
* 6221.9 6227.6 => 20.2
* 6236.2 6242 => 19.6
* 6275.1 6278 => 21.2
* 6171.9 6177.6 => 21.2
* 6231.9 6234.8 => 21.7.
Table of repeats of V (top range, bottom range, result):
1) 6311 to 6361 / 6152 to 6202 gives 1.10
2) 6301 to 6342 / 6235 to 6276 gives 1.08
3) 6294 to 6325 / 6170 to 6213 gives 1.07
